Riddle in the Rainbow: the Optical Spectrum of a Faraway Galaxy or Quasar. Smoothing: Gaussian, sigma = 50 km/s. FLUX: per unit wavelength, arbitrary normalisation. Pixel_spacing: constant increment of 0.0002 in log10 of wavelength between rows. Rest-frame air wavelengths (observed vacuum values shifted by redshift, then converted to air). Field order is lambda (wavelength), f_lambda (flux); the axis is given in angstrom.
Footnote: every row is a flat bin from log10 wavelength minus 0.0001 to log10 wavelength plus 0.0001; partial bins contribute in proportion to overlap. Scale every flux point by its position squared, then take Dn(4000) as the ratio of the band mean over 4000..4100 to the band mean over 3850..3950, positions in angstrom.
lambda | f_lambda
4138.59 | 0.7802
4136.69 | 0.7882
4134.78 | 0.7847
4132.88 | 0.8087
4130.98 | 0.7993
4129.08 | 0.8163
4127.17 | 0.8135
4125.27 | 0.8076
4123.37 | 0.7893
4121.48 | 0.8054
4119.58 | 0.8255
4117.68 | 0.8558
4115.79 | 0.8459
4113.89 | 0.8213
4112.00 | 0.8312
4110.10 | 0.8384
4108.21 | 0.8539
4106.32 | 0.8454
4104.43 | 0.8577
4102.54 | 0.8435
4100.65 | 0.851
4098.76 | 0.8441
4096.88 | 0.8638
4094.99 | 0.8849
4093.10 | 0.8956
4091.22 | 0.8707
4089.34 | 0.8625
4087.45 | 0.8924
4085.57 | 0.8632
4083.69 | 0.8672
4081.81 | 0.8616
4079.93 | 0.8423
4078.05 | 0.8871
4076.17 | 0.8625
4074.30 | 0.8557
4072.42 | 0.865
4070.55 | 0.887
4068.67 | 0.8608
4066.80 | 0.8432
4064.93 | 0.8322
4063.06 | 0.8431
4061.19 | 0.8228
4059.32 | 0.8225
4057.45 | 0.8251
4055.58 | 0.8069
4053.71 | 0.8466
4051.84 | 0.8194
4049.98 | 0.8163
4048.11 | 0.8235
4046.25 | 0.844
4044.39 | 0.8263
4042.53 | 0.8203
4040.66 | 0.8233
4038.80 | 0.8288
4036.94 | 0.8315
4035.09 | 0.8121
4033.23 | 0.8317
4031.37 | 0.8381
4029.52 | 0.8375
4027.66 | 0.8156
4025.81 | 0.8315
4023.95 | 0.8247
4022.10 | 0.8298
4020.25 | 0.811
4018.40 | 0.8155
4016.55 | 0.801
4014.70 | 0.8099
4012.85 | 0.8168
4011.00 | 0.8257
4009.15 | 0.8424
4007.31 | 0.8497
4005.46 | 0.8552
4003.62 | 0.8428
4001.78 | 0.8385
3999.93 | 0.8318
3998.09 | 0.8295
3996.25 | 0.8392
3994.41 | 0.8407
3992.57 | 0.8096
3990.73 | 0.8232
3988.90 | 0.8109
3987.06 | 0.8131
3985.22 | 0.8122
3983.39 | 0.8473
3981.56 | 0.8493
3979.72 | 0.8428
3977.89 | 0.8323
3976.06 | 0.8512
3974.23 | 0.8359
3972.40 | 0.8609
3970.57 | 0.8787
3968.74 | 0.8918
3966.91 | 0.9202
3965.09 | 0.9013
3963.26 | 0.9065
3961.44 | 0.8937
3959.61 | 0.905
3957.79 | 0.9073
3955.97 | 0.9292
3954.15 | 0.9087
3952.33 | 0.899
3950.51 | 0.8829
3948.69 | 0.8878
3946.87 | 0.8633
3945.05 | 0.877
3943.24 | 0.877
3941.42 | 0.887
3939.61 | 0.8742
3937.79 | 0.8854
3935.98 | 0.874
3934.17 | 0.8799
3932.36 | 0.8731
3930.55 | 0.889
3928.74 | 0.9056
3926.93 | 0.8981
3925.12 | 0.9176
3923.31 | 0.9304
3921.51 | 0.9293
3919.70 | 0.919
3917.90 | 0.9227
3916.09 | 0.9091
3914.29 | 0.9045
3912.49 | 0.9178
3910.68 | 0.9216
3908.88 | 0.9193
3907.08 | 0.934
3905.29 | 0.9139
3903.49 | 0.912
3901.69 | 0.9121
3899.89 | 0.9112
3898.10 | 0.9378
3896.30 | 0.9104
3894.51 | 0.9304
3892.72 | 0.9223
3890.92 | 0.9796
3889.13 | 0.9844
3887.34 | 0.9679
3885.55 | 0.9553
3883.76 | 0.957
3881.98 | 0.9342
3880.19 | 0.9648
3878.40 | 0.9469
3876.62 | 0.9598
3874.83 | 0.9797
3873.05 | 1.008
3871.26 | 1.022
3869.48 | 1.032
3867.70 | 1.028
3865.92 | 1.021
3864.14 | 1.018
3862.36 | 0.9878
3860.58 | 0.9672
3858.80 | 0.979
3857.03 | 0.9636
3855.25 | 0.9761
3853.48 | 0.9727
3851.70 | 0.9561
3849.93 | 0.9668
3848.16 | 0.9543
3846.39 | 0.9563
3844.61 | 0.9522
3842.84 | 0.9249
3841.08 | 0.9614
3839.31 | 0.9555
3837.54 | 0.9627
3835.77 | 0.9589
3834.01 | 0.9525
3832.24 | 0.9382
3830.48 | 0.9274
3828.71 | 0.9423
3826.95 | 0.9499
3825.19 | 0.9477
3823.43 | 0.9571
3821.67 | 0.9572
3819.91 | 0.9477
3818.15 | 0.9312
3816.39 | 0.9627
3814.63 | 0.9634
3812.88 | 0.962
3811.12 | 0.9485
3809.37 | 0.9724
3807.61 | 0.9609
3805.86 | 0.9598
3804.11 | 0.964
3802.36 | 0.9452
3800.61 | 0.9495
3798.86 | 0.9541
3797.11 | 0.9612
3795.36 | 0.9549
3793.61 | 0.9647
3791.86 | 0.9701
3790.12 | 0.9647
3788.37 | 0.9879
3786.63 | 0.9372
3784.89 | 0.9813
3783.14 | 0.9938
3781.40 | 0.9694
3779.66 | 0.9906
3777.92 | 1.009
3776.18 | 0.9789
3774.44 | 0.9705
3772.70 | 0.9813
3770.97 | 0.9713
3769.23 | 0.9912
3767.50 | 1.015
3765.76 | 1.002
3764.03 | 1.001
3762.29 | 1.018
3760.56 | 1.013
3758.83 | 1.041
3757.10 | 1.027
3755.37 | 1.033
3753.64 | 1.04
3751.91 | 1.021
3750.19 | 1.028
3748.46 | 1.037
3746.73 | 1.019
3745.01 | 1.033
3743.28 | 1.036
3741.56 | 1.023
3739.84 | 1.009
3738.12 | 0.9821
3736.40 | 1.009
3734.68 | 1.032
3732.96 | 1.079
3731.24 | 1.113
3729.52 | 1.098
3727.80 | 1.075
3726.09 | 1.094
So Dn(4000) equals 0.97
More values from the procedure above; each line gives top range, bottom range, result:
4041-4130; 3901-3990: 1.02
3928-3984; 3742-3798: 0.97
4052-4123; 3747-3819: 1.01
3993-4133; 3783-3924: 0.98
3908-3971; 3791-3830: 1.01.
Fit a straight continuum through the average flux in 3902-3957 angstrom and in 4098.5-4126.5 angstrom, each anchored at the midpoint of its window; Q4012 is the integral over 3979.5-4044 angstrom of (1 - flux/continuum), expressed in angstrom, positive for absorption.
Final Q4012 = 3.20 angstrom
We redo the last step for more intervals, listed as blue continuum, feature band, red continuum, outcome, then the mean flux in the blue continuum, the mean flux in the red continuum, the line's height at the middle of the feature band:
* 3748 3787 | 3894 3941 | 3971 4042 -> -0.7 angstrom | 1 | 0.83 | 0.894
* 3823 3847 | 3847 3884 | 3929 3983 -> -2.0 angstrom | 0.949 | 0.882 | 0.932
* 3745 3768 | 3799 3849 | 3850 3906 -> 1.9 angstrom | 1.02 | 0.965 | 0.991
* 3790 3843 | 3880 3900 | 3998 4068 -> -0.8 angstrom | 0.954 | 0.828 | 0.911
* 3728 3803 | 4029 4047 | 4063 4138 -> 0.9 angstrom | 1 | 0.844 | 0.874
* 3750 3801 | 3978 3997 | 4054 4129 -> 1.4 angstrom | 0.99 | 0.847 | 0.894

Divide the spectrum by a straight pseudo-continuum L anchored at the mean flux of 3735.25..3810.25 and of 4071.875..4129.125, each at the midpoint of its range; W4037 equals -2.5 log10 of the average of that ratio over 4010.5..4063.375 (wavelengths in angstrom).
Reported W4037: 0.07 mag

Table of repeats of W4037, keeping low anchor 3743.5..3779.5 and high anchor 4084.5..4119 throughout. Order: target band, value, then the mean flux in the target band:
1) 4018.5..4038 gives 0.08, 0.826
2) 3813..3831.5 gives 0.04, 0.949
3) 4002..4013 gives 0.07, 0.84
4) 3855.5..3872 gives -0.04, 1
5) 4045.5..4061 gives 0.07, 0.825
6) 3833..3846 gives 0.03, 0.952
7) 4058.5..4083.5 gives 0.02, 0.854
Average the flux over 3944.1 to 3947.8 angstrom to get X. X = 0.871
